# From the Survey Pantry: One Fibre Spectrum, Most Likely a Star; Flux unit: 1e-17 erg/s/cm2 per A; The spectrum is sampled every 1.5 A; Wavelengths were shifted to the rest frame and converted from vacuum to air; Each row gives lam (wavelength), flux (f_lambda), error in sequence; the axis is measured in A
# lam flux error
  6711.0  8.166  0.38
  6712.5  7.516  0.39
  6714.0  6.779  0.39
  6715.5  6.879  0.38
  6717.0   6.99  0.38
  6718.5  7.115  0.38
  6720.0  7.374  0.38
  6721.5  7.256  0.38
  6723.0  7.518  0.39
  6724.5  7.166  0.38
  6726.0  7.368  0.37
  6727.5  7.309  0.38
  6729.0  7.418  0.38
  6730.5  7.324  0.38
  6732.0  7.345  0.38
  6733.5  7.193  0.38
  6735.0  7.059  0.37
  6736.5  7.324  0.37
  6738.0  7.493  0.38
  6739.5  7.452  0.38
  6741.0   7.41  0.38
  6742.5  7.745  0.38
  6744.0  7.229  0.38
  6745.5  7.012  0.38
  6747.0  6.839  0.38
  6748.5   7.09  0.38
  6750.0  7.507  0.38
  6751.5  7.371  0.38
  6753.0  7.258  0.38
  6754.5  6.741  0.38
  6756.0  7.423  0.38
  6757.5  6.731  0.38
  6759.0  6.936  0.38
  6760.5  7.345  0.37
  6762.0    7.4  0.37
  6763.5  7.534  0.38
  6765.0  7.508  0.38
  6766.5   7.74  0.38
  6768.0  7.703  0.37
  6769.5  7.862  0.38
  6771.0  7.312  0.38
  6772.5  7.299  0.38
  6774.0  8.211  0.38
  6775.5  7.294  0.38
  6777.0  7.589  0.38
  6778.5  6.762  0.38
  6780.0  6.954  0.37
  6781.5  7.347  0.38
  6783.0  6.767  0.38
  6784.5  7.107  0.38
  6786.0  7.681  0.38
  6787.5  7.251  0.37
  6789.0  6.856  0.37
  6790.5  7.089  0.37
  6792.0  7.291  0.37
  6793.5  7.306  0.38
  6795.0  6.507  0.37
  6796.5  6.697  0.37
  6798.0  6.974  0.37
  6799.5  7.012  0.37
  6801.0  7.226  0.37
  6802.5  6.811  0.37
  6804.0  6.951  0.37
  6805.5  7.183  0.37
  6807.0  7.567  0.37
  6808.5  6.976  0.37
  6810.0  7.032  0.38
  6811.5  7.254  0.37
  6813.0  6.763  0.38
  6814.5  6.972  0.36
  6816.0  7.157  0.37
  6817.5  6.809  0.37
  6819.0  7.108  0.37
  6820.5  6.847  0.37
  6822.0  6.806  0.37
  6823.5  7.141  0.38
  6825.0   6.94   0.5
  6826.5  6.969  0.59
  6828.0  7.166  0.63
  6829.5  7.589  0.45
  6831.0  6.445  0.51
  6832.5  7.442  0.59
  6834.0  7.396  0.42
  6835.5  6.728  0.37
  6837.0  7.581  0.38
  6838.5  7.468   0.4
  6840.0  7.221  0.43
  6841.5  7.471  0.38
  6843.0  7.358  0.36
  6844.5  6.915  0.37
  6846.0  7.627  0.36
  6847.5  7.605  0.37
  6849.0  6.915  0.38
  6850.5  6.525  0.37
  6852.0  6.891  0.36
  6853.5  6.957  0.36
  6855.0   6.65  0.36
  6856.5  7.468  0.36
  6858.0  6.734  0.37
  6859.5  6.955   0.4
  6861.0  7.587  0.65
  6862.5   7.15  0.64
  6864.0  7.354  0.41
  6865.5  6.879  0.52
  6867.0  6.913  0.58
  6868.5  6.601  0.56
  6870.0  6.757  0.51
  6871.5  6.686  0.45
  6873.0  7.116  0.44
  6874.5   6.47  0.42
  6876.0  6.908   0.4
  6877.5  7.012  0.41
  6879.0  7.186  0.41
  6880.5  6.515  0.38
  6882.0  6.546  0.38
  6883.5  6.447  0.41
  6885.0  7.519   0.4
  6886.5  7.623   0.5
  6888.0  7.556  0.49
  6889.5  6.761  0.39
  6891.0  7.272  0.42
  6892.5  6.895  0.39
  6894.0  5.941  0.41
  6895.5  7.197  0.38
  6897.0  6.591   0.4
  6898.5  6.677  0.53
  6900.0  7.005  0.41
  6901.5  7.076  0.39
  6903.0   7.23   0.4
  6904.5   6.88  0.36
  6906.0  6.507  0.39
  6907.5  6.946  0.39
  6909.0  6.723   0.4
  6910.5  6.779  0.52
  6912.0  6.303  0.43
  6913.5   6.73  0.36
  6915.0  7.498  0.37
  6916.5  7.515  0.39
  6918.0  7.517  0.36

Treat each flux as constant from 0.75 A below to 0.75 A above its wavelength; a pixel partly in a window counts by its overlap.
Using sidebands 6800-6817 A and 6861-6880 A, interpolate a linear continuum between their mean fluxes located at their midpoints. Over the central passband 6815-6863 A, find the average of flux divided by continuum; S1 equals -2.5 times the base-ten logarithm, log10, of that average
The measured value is -0.02 mag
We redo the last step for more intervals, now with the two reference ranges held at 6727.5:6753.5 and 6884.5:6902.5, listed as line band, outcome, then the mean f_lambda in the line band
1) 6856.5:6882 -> 0.02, 6.93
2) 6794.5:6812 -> 0.02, 7.02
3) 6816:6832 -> 0.02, 7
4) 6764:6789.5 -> -0.02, 7.37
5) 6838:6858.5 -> -0.01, 7.13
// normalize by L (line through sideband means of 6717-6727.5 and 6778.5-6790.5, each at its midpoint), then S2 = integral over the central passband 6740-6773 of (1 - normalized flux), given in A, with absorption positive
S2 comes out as -0.6 A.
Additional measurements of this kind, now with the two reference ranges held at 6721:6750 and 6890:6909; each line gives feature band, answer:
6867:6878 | 0.2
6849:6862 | 0.0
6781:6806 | 0.3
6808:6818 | 0.1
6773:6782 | -0.2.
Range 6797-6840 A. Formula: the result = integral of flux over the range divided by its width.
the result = 7.08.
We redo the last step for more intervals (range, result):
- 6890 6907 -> 6.84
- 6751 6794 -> 7.3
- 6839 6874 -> 7.06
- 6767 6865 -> 7.15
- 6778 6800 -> 7.04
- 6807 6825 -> 7.01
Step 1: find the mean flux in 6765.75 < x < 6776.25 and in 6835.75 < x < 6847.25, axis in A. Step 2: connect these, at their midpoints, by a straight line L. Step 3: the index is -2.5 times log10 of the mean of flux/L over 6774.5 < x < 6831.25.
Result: 0.066 mag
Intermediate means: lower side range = 7.63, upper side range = 7.36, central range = 7.07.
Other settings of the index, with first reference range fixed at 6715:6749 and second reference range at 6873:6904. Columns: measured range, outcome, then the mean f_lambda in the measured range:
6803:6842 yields -0.01 mag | 7.11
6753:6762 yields 0.02 mag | 7.08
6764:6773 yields -0.06 mag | 7.58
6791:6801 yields 0.02 mag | 6.99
